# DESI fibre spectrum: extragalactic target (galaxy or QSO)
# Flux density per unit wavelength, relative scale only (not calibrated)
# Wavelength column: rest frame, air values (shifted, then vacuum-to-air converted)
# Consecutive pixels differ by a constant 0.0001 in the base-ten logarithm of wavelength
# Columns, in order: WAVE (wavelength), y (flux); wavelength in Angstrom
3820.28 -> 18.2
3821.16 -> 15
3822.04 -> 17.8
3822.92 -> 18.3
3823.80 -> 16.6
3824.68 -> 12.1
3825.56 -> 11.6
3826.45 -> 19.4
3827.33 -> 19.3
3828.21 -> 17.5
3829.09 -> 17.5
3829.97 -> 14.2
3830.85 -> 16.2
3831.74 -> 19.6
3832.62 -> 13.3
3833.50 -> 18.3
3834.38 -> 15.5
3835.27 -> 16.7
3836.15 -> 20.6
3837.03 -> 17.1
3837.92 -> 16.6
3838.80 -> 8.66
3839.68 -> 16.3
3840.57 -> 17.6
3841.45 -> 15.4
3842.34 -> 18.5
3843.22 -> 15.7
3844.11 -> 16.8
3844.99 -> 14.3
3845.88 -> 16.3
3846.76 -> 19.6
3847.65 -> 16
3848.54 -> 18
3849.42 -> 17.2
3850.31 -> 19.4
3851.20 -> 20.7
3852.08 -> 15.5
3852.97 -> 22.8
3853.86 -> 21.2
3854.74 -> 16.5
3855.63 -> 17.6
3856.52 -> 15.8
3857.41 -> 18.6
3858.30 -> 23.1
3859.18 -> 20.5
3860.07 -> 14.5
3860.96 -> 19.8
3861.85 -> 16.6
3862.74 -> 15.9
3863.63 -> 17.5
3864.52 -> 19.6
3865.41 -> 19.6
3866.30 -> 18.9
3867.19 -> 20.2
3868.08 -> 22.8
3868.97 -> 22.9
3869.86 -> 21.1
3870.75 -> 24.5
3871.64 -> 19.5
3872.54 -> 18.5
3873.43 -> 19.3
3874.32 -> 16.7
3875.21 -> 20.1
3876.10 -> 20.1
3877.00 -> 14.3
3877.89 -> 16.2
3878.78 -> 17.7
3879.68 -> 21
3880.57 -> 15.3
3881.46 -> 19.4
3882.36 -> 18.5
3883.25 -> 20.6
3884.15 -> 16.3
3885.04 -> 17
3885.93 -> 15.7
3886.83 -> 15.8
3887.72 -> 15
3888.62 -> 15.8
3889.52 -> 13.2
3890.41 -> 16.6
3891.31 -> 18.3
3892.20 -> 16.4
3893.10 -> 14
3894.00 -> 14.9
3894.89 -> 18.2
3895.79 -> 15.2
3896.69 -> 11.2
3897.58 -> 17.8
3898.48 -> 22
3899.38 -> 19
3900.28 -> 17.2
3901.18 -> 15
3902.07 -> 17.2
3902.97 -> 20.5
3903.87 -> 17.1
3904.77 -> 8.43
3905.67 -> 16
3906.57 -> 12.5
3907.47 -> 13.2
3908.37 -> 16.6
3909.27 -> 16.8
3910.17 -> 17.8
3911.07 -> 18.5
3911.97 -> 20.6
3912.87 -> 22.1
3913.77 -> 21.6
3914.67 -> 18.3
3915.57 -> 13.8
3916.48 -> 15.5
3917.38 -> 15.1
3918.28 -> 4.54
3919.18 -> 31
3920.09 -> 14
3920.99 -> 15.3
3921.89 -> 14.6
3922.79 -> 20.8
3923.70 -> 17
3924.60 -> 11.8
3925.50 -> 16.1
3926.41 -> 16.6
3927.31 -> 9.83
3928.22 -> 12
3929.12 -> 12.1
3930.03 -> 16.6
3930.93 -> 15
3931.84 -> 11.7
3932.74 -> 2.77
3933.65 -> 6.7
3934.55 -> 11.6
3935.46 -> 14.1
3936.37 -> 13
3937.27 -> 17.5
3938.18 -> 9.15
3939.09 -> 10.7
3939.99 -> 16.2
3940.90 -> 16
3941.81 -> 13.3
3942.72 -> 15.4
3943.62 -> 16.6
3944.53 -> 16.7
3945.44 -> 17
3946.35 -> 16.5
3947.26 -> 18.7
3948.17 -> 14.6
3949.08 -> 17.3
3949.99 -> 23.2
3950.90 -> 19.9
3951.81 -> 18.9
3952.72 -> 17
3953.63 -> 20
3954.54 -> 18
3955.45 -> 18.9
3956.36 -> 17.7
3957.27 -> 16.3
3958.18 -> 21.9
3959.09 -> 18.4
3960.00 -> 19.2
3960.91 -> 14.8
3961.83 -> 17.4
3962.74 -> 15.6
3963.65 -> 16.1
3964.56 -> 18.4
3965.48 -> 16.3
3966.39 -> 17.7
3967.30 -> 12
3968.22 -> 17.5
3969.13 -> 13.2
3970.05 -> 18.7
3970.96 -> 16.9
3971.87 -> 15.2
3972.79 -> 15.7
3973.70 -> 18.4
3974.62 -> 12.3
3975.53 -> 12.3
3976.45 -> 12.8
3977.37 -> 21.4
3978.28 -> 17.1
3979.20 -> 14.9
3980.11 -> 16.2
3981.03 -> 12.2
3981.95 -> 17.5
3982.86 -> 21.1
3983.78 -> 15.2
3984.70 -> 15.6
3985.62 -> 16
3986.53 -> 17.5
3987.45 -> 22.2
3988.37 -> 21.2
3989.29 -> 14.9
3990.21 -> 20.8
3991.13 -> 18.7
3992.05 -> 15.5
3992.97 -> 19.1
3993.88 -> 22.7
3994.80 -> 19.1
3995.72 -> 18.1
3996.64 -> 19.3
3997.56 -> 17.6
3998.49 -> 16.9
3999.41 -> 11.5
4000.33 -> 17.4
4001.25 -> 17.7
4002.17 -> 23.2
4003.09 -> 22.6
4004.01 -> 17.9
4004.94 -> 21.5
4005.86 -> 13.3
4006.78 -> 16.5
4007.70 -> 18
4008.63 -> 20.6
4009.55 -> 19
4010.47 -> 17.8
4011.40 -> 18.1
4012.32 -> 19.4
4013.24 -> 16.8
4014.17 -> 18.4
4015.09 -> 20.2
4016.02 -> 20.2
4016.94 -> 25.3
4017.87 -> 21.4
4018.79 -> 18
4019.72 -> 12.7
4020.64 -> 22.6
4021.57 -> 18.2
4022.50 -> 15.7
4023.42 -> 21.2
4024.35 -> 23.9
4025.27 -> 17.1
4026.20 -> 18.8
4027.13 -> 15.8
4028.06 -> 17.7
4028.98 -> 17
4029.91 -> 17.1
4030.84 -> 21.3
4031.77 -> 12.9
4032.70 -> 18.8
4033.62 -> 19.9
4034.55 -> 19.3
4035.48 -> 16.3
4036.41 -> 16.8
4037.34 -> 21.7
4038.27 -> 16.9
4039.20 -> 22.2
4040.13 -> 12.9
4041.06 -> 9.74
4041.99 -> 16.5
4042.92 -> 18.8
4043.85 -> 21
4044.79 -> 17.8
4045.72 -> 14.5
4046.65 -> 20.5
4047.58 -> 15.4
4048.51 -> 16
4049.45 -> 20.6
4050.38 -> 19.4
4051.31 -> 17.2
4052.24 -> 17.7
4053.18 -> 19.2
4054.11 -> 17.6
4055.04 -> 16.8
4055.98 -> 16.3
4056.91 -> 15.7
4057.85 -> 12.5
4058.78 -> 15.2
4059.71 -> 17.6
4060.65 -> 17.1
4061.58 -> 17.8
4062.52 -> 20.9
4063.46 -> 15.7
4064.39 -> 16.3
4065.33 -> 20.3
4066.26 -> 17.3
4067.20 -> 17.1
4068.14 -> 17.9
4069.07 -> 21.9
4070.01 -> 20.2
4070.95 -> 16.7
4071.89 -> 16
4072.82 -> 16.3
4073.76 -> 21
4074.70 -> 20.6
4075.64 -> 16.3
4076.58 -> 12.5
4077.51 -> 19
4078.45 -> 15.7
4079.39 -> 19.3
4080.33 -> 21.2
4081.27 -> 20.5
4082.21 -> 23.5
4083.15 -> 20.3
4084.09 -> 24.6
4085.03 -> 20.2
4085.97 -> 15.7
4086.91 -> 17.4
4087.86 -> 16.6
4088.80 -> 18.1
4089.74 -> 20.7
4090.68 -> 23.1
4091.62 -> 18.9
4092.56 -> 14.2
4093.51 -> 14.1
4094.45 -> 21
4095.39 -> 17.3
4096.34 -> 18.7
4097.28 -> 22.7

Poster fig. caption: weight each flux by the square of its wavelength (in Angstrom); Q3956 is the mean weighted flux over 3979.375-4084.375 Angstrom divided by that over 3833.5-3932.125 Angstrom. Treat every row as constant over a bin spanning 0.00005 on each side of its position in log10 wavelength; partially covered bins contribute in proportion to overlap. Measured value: 1.1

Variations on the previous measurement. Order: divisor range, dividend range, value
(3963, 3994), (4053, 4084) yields 1.12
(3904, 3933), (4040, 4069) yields 1.20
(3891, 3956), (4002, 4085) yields 1.23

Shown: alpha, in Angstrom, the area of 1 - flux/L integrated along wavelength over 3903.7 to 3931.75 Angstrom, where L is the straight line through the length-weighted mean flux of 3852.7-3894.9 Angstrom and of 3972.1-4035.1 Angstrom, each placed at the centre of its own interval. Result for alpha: 3.65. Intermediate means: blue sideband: 18.2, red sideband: 18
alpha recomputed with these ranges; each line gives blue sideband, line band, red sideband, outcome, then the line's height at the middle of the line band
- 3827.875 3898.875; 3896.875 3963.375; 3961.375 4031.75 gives 6.17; 17.7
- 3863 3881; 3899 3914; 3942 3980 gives 1.12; 18.4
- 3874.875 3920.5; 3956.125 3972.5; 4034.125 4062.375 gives 0.19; 17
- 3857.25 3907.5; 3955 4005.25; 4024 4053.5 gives 1.01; 17.7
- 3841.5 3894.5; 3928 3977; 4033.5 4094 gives 6.44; 18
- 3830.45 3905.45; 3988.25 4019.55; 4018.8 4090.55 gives -1.42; 17.9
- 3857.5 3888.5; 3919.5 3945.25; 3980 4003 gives 6.33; 18.3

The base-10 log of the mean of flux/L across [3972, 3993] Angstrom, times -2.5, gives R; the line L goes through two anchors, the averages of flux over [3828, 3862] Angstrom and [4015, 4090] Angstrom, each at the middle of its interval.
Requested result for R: 0.07 mag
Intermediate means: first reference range 17.3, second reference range 18.2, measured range 16.8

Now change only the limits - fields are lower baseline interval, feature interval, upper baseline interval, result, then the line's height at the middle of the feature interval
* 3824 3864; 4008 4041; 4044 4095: -0.036 mag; 17.9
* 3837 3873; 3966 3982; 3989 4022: 0.189 mag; 18.6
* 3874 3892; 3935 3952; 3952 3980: 0.058 mag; 16.9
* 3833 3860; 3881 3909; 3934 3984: 0.048 mag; 17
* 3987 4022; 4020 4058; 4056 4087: 0.044 mag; 18.5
